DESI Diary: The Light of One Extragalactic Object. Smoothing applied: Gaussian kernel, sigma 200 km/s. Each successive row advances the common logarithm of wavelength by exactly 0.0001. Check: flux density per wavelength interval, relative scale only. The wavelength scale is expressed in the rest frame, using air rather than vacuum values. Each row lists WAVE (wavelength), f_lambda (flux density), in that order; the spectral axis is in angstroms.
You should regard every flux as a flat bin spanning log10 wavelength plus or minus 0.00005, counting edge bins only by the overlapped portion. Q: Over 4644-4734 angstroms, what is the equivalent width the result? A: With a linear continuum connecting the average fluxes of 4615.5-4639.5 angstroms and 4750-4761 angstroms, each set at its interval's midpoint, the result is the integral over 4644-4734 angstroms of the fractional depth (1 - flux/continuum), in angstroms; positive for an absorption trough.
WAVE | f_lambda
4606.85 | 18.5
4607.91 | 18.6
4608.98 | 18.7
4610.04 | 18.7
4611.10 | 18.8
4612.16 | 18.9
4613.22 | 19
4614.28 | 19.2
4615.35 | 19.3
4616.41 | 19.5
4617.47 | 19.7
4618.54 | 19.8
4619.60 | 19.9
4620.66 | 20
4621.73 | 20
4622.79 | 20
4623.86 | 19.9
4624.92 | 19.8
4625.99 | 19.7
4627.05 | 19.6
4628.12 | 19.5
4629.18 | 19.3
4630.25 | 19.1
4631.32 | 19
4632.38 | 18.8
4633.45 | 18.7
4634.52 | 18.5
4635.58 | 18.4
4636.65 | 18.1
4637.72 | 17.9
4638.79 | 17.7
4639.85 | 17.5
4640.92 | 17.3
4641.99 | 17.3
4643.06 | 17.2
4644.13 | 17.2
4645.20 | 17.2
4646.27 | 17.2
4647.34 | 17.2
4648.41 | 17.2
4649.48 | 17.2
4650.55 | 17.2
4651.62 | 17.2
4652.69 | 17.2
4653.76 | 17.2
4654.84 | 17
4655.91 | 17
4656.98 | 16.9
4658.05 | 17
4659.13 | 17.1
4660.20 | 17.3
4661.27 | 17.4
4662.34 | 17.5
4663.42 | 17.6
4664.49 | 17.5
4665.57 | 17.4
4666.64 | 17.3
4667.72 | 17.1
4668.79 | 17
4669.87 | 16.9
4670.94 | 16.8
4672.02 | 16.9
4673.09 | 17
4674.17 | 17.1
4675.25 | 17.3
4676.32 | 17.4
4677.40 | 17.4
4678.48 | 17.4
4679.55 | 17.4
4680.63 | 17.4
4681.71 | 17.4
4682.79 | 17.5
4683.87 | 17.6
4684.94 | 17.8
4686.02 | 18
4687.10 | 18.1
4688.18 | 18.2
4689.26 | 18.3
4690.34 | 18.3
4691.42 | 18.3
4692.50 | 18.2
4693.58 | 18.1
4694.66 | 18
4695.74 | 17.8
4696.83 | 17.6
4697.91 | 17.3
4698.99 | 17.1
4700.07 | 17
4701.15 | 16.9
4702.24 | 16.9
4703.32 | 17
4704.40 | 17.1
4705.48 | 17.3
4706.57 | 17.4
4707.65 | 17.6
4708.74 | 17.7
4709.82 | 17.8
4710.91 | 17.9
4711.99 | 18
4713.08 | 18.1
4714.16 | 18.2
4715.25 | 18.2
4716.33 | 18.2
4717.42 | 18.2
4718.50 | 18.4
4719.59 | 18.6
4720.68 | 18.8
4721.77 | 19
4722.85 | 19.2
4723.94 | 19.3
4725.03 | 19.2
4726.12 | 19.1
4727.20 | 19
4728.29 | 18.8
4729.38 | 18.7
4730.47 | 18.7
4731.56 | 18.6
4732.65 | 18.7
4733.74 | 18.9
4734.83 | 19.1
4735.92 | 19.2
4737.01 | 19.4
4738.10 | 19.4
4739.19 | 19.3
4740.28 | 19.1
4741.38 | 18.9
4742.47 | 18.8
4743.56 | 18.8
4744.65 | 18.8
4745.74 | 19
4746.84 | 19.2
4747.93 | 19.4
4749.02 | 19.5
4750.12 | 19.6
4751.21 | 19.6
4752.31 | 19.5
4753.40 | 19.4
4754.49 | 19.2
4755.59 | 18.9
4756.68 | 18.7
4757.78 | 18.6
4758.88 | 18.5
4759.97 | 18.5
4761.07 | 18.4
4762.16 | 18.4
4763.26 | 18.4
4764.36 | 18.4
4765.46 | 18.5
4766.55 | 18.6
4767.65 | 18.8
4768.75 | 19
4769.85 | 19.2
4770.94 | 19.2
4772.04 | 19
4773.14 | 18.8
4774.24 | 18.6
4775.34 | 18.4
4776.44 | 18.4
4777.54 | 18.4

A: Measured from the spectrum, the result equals 6.6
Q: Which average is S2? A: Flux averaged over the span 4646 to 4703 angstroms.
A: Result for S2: 17.4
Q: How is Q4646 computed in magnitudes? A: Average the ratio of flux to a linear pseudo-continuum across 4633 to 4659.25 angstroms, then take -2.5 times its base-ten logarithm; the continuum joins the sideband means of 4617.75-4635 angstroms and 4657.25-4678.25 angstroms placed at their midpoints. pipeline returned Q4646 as 0.06 mag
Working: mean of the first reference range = 19.5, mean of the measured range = 17.4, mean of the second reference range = 17.2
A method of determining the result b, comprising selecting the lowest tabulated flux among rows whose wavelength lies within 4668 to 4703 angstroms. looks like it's 16.8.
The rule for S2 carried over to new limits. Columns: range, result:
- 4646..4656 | 17.2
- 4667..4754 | 18.2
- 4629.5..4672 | 17.5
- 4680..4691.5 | 17.9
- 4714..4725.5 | 18.7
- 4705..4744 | 18.6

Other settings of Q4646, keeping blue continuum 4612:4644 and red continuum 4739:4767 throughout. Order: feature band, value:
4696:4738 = 0.041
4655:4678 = 0.105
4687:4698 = 0.052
